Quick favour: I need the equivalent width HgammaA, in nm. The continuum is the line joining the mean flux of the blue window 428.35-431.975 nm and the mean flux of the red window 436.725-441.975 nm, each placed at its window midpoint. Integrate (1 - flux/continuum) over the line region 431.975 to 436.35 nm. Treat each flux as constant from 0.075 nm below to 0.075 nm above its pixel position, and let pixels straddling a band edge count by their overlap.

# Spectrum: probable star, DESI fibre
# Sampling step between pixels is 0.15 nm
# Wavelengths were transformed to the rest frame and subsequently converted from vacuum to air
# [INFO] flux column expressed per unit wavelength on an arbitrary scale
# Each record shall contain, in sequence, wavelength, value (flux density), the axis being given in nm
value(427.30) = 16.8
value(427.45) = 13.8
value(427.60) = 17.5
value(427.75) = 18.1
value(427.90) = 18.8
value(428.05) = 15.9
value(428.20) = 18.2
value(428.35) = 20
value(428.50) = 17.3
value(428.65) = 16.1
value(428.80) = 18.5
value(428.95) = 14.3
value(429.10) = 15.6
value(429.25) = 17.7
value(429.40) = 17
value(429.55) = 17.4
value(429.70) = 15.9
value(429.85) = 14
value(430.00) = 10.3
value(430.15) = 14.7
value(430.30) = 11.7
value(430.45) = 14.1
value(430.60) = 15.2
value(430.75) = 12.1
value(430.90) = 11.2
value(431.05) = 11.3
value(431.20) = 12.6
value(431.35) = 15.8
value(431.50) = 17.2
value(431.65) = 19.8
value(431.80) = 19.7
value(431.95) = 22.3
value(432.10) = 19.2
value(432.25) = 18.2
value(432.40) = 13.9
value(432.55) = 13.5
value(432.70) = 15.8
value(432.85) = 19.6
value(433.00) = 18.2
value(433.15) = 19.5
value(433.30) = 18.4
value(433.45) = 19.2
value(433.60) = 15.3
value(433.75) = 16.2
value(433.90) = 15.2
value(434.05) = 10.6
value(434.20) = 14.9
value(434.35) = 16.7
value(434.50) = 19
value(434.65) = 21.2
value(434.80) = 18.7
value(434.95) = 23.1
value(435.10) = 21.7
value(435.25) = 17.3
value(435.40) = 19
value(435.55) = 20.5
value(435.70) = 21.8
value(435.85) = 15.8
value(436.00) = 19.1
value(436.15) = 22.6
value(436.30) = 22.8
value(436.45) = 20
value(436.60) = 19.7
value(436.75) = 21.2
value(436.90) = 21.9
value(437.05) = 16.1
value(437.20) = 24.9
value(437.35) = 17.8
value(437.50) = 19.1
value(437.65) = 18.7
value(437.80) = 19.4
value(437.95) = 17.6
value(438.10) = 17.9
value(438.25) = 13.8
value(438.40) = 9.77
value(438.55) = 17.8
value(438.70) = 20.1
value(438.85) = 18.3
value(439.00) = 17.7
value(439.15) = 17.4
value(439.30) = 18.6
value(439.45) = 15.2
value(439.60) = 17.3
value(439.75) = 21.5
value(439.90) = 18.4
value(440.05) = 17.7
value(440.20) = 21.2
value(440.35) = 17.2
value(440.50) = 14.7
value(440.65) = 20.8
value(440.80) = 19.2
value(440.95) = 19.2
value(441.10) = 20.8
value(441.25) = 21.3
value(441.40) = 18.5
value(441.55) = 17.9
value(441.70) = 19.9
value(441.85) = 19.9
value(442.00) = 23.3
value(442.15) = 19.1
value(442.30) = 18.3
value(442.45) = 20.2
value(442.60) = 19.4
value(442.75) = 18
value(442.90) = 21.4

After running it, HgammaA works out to -0.35 nm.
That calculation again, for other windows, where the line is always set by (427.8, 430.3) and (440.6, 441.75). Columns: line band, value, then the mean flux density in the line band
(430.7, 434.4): 0.20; 16.3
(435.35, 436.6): -0.14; 20.2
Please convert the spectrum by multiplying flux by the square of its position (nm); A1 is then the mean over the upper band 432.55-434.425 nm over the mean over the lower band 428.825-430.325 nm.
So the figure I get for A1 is 1.11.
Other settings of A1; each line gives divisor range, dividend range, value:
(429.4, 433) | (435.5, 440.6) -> 1.24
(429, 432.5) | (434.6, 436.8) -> 1.34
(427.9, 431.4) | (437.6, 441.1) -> 1.23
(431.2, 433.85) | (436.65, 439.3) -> 1.06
